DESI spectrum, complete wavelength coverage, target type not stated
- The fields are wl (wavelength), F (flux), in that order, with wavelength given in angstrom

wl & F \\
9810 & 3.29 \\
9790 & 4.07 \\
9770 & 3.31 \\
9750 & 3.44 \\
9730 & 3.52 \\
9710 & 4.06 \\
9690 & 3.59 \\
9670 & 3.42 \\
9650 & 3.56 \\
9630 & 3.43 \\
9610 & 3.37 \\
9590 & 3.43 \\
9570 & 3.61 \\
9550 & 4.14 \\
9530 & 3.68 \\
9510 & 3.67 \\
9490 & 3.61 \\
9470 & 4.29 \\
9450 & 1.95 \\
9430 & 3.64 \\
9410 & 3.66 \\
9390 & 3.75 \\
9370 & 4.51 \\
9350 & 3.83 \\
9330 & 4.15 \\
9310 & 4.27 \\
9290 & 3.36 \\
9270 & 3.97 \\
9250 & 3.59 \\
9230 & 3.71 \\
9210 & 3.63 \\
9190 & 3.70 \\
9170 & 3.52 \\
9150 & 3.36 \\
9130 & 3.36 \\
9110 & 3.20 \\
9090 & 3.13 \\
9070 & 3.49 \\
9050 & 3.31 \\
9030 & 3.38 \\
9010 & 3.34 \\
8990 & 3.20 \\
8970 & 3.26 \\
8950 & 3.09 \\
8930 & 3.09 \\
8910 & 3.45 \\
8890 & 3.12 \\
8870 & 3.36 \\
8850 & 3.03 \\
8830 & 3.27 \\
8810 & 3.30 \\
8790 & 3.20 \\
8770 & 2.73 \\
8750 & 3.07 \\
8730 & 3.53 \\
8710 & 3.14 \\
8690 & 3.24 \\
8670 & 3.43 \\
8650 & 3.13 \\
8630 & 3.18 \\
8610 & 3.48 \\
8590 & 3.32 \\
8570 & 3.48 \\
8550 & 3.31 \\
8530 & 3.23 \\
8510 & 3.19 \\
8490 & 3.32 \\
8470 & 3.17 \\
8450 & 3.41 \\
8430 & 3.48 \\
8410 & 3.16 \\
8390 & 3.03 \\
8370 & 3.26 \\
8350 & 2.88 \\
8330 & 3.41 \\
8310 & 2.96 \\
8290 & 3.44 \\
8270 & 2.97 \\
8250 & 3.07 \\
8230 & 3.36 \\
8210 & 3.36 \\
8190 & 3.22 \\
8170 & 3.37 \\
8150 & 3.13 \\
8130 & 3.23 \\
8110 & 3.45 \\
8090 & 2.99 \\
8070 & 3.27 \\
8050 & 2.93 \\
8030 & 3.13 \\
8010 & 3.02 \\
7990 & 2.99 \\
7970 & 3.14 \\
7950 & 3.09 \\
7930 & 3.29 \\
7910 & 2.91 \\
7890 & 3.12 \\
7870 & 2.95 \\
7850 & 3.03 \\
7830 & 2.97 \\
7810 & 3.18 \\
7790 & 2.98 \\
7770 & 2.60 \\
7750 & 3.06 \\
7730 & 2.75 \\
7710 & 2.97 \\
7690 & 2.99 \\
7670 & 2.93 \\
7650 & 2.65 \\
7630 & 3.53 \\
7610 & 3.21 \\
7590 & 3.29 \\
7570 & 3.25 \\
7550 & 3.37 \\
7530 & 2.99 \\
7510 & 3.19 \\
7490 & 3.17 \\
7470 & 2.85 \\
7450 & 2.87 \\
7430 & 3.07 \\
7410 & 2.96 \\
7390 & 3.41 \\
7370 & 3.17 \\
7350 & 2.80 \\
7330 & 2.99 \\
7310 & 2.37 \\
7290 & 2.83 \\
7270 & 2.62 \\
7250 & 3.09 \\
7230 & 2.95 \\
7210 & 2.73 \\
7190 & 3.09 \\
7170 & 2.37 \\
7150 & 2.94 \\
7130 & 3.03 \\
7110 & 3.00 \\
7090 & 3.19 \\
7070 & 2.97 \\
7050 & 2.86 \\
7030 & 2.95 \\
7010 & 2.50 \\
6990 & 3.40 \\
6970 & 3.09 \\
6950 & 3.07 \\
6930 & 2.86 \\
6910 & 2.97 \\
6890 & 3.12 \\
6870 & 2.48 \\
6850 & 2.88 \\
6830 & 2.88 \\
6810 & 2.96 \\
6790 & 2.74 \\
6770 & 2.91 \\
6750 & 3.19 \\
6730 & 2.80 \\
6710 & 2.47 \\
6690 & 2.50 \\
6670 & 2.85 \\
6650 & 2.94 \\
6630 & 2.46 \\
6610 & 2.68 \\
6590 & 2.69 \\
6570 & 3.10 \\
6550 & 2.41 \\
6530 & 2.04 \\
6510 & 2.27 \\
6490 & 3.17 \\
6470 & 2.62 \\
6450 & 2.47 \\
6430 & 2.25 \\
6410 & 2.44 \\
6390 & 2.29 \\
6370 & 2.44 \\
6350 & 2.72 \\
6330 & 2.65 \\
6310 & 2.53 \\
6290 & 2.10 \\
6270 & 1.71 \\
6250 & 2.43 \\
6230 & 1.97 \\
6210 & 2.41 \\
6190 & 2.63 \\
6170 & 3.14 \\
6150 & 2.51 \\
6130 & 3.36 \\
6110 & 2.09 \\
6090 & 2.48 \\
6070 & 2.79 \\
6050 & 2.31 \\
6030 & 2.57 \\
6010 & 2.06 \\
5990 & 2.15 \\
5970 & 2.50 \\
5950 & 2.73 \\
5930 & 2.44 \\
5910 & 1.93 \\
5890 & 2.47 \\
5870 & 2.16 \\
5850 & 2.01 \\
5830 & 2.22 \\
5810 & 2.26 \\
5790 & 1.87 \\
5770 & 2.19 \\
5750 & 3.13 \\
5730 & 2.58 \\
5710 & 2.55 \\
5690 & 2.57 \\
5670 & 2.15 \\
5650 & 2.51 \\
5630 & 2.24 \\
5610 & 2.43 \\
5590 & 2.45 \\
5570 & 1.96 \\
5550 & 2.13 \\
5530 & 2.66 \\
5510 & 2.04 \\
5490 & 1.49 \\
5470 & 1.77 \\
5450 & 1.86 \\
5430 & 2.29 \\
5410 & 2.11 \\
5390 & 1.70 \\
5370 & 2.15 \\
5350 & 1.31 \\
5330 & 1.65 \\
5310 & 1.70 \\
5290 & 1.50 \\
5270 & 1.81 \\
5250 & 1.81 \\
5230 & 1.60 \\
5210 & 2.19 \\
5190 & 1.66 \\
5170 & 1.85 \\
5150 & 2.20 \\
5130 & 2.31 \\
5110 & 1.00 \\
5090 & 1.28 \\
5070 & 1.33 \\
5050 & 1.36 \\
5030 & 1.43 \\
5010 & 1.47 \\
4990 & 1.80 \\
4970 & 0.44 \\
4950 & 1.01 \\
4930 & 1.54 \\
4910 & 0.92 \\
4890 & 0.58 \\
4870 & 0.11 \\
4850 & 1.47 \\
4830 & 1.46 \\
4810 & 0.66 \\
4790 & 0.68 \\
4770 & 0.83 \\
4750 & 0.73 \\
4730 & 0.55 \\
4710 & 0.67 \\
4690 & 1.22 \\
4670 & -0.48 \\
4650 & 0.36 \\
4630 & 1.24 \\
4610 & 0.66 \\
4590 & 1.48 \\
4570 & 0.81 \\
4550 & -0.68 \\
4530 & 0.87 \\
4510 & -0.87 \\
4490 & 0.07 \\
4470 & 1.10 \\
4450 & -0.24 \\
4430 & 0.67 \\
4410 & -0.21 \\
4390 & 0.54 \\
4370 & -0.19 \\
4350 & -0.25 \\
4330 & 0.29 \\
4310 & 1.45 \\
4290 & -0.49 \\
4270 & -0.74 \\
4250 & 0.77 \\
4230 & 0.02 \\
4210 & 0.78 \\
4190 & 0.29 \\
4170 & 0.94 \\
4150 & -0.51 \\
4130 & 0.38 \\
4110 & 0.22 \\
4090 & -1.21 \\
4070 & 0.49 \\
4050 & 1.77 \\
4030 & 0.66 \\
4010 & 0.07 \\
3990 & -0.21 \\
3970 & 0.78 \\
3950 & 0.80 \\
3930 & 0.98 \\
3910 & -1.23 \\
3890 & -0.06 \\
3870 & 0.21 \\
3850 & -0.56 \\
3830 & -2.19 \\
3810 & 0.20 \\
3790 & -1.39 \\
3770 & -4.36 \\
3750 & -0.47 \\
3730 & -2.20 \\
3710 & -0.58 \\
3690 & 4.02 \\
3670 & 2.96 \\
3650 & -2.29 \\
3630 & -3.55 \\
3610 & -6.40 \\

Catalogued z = 0.240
